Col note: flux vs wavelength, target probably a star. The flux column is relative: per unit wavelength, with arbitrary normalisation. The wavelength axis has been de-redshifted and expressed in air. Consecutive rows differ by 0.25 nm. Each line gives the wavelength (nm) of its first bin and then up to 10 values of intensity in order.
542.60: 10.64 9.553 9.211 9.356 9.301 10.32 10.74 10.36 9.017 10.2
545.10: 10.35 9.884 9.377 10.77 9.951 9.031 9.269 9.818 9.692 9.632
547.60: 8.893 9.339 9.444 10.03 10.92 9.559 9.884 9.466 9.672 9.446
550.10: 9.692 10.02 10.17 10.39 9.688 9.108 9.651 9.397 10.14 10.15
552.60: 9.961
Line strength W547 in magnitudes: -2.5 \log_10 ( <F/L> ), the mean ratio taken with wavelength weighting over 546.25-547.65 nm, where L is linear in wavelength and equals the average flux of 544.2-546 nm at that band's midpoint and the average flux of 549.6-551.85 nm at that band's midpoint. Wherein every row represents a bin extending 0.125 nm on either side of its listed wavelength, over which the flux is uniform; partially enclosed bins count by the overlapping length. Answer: 0.06 mag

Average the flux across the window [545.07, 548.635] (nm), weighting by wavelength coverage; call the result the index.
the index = 9.71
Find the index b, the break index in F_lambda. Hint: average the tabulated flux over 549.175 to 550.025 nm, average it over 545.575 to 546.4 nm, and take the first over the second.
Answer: 0.97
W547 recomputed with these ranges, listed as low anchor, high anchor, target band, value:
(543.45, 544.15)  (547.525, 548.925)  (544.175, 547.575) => 0.01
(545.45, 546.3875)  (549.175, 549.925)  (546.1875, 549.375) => 0.01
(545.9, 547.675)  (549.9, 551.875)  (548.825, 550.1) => 0.01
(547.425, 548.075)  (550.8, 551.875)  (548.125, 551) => -0.06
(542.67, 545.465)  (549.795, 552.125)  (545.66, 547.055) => 0.01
